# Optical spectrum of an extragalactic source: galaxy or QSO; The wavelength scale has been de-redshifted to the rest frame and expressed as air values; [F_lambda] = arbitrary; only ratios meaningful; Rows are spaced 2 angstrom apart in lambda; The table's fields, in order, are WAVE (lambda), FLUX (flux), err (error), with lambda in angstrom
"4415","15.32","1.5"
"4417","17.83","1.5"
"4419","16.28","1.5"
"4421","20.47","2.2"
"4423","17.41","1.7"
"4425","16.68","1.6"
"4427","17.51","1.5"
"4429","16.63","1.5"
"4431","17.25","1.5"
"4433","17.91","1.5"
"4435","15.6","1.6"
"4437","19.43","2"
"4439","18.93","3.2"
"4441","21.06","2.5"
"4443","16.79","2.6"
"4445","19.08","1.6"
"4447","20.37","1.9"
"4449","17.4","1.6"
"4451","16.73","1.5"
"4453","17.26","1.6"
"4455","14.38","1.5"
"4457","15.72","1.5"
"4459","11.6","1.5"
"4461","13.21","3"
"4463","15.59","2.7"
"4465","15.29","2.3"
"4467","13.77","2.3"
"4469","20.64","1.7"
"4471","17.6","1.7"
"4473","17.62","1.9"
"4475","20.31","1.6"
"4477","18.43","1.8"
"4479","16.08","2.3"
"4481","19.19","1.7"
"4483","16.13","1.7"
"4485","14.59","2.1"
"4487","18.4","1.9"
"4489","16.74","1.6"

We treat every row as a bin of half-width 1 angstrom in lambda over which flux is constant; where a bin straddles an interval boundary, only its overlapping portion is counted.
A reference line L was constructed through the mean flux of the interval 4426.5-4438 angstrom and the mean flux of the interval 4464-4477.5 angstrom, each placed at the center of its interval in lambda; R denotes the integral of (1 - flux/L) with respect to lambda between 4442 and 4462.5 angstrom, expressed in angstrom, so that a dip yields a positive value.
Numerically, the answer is 1.5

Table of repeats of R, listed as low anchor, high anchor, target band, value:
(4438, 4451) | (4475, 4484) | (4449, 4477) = 3.0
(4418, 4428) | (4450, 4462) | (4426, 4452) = -2.9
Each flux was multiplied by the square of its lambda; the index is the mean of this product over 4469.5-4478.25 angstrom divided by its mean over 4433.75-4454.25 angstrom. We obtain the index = 1.03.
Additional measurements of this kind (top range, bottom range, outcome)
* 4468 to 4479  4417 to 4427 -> 1.08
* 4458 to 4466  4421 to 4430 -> 0.81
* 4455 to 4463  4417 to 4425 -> 0.79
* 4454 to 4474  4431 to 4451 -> 0.86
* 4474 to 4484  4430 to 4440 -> 1.03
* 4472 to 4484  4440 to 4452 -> 0.98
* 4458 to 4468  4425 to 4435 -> 0.83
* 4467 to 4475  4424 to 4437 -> 1.08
